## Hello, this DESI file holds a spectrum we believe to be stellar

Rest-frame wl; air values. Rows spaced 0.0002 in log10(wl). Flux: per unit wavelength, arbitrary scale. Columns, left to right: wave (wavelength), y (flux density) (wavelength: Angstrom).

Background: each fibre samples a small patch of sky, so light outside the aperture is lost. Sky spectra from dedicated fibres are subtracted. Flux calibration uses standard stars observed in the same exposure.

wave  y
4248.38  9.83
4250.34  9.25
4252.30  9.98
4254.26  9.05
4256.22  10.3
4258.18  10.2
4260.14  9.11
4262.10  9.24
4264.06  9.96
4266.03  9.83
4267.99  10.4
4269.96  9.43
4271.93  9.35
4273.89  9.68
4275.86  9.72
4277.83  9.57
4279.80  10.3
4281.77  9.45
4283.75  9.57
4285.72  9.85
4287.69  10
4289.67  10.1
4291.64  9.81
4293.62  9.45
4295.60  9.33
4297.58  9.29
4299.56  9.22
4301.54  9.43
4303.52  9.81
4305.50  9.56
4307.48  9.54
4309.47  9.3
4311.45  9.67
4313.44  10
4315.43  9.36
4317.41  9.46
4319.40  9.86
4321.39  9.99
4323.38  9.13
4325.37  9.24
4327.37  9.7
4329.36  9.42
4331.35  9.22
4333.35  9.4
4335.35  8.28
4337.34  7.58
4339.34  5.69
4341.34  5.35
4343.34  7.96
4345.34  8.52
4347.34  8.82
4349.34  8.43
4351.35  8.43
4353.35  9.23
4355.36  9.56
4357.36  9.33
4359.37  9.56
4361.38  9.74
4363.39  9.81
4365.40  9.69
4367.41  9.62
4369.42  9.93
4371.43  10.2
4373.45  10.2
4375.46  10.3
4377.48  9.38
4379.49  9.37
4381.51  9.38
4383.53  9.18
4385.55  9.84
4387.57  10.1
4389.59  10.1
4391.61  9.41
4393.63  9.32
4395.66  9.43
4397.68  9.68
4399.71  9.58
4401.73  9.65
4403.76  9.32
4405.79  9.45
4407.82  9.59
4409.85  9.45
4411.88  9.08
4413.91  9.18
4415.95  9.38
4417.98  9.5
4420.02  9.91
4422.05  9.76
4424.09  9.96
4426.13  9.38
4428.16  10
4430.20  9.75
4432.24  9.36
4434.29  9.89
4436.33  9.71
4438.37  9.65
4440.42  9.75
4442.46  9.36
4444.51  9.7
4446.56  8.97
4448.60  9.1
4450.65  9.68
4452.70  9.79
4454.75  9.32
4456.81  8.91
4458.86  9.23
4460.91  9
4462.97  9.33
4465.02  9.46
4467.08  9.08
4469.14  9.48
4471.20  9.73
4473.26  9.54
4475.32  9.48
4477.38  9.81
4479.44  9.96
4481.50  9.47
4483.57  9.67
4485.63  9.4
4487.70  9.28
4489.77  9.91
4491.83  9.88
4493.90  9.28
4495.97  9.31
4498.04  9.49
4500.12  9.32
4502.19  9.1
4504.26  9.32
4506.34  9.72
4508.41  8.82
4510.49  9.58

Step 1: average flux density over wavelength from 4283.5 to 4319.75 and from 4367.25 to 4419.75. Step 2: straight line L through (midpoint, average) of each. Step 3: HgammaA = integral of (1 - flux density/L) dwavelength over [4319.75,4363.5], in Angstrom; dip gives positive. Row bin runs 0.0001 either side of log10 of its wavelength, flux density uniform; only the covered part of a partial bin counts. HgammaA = 3.9 Angstrom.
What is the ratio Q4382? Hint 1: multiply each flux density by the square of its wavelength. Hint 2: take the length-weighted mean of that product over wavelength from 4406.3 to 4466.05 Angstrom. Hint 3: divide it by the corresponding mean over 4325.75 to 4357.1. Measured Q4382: 1.2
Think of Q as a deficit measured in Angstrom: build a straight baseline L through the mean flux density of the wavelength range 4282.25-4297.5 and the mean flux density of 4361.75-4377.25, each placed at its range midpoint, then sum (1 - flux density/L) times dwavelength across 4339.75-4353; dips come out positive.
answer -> 2.7 Angstrom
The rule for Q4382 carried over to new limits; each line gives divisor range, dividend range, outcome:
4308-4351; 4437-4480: 1.14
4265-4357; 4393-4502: 1.10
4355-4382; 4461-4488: 1.02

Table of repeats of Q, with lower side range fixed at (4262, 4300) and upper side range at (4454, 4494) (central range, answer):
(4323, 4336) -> 0.6 Angstrom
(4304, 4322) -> 0.0 Angstrom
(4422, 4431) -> -0.2 Angstrom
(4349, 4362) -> 0.5 Angstrom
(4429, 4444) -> -0.2 Angstrom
